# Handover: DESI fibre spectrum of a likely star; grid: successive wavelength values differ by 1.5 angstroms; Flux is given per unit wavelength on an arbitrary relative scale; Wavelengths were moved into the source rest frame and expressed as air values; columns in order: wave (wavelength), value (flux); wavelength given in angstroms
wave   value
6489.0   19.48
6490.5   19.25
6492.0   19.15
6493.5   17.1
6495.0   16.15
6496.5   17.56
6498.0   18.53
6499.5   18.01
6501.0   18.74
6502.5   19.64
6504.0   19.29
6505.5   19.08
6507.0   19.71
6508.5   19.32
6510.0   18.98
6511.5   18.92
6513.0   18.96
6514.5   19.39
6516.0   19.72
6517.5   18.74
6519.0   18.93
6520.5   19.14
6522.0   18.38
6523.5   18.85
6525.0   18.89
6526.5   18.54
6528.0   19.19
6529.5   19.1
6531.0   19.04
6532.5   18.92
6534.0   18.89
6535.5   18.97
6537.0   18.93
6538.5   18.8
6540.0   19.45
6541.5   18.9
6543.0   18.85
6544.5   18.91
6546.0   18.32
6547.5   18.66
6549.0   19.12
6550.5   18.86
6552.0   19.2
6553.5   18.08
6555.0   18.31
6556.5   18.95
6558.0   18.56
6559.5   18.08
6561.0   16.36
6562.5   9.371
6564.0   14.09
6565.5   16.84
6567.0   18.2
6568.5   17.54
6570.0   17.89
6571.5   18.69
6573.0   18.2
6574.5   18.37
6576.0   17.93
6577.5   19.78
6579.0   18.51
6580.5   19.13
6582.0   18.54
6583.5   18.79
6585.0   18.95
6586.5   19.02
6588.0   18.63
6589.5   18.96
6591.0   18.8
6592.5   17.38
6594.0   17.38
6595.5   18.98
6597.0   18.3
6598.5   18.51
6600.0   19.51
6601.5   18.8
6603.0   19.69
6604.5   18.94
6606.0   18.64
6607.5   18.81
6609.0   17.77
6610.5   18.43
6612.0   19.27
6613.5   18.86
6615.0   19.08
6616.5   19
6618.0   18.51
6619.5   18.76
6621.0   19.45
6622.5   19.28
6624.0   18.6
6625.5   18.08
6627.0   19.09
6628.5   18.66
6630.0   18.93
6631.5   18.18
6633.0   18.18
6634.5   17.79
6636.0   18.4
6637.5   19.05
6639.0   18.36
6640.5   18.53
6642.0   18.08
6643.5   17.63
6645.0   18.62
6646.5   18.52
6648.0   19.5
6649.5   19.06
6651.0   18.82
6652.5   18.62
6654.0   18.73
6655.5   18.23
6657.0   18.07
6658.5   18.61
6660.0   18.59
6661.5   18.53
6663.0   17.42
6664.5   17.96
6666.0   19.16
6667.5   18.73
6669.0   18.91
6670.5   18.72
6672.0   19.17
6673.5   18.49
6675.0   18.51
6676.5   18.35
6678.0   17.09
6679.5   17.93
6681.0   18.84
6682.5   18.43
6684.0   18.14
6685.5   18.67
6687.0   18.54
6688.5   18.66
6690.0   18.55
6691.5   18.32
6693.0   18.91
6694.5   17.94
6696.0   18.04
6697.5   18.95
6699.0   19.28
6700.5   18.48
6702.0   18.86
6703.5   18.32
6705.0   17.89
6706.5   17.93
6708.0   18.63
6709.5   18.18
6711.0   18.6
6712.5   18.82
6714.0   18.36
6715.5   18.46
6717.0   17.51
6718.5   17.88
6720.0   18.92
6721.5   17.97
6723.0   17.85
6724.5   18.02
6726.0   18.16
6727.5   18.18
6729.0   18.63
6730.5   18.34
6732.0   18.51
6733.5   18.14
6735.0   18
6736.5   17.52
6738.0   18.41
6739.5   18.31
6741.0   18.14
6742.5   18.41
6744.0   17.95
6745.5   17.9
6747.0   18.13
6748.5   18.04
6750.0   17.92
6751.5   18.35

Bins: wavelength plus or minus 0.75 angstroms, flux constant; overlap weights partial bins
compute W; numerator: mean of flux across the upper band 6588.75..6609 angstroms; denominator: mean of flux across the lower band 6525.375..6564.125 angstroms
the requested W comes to 1.0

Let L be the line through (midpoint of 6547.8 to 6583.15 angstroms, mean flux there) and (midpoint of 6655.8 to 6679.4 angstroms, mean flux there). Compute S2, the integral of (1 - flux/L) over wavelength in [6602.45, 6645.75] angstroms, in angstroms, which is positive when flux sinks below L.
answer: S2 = -1.19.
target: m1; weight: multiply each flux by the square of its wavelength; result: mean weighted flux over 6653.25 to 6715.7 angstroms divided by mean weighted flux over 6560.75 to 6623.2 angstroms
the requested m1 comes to 1.04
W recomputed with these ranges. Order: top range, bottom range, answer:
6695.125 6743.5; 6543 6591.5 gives 1.01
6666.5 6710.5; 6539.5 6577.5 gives 1.03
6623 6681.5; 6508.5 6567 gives 1.01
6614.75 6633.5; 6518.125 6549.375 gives 0.99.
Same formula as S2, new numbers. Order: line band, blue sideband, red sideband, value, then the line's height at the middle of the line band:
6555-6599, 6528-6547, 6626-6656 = 2.1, 18.8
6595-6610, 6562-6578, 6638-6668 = -1.0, 17.6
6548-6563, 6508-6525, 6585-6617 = 1.0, 18.9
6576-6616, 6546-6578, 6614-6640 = -1.2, 18.2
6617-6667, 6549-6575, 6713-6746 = -2.2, 17.8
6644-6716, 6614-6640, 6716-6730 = -0.5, 18.4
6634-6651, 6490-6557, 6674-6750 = 0.0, 18.5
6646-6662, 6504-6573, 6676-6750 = -0.3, 18.3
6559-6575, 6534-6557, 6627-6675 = 1.8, 18.8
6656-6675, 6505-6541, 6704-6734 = -0.1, 18.5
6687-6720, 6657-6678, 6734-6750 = -0.2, 18.3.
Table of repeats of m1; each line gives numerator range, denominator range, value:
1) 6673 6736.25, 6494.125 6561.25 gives 1.03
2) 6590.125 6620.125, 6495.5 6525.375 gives 1.02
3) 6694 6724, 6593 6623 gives 1.01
